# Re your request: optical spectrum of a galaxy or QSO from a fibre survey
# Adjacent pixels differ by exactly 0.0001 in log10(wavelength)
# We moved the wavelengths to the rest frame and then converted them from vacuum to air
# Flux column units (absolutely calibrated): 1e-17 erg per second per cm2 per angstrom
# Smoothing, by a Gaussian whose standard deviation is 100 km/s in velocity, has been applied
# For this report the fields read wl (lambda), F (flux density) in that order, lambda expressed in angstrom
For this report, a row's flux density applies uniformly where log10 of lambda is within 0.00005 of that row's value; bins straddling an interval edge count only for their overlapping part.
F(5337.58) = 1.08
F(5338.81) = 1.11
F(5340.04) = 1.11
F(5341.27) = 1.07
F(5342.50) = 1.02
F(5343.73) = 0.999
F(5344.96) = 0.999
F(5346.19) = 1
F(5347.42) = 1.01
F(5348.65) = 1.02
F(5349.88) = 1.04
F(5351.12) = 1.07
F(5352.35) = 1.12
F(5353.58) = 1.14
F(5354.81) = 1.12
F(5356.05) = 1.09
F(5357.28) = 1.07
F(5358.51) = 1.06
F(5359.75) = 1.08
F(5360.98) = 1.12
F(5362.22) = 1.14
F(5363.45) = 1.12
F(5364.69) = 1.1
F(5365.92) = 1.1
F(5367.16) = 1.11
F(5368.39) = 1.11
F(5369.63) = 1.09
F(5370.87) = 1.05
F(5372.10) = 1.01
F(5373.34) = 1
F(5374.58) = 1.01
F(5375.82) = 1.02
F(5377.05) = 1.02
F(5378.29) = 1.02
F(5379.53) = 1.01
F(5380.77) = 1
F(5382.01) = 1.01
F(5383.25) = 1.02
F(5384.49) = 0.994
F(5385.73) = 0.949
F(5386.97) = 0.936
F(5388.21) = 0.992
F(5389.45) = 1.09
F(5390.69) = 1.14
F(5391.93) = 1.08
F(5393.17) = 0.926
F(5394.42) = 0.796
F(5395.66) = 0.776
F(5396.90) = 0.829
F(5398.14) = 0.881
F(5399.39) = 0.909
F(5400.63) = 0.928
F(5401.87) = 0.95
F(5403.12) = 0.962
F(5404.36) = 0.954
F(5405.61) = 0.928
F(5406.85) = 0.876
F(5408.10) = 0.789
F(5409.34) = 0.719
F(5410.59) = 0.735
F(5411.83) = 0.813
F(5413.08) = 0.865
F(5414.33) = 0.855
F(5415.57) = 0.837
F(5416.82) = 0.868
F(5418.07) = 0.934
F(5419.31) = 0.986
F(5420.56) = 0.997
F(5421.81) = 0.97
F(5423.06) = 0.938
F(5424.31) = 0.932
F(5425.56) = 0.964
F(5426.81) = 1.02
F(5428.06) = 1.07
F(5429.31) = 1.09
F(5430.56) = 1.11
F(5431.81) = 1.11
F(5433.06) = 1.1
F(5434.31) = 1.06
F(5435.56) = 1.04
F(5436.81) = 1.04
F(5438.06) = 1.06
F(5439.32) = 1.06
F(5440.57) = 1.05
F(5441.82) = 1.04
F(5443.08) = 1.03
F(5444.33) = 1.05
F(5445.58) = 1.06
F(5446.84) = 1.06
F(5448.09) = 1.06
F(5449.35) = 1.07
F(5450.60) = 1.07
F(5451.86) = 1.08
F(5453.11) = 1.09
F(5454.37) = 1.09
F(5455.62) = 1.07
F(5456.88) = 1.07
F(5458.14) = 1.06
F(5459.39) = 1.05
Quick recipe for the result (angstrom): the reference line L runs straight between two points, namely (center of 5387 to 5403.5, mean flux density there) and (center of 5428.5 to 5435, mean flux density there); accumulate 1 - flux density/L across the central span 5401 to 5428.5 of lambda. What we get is 3.1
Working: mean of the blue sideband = 0.942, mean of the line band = 0.906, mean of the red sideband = 1.09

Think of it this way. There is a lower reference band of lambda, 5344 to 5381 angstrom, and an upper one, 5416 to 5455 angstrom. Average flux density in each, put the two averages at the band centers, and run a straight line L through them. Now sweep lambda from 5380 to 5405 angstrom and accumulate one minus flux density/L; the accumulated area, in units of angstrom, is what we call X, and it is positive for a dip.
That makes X 2.2 angstrom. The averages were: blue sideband 1.06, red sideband 1.03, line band 0.956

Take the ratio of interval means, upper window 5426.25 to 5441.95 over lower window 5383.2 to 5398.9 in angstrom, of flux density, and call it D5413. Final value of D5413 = 1.12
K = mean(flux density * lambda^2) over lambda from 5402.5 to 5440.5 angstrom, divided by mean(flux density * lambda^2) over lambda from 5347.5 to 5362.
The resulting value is 0.91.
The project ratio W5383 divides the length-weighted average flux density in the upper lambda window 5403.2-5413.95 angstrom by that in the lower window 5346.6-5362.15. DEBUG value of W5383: 0.8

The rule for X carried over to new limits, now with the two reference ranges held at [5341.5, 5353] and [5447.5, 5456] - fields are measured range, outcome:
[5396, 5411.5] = 2.8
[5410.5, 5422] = 1.9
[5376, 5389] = 0.6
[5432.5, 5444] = 0.2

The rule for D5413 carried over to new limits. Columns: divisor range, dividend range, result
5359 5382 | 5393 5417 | 0.81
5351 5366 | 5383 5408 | 0.85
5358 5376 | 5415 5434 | 0.93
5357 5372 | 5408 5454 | 0.91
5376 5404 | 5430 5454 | 1.10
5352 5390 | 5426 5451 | 1.01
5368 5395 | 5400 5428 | 0.89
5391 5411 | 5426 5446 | 1.20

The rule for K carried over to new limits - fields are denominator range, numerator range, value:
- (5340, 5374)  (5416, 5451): 0.99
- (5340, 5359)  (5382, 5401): 0.91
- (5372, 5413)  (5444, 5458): 1.16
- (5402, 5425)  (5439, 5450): 1.20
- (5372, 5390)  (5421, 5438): 1.05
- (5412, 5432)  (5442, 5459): 1.12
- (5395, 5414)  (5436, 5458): 1.25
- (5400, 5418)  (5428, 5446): 1.24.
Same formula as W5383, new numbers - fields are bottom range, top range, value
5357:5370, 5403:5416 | 0.77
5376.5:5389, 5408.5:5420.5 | 0.86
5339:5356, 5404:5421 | 0.82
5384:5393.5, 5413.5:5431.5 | 0.95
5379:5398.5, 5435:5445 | 1.08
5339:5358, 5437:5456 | 1.00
